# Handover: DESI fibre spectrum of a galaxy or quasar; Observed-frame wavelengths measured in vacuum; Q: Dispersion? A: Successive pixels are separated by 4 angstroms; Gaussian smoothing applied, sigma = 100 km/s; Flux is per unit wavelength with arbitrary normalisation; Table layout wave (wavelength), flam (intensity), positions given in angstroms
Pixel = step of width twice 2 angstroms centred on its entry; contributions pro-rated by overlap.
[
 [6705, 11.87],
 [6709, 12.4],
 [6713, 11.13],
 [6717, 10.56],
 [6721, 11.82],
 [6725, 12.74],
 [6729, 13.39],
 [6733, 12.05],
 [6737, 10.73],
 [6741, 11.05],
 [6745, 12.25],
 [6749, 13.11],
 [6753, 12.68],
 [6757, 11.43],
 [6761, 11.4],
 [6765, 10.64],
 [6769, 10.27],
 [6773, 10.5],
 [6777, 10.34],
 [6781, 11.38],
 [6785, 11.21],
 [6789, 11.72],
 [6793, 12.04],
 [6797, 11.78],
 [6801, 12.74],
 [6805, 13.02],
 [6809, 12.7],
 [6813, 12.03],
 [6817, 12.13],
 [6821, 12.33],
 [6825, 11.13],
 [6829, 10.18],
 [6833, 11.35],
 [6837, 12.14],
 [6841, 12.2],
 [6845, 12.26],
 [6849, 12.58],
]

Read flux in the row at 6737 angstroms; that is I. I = 10.73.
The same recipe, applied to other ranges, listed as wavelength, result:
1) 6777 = 10.34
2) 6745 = 12.25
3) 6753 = 12.68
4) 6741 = 11.05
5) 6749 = 13.11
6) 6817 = 12.13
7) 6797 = 11.78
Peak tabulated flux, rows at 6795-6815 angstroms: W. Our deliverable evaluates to 13.02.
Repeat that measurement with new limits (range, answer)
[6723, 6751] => 13.39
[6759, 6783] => 11.4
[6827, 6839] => 12.14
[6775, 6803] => 12.74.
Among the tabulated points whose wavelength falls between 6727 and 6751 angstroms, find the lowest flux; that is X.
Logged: 10.73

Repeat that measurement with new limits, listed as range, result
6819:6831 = 10.18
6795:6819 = 11.78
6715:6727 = 10.56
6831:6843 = 11.35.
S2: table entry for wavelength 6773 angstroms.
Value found 10.5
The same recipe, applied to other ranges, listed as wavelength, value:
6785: 11.21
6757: 11.43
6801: 12.74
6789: 11.72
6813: 12.03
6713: 11.13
